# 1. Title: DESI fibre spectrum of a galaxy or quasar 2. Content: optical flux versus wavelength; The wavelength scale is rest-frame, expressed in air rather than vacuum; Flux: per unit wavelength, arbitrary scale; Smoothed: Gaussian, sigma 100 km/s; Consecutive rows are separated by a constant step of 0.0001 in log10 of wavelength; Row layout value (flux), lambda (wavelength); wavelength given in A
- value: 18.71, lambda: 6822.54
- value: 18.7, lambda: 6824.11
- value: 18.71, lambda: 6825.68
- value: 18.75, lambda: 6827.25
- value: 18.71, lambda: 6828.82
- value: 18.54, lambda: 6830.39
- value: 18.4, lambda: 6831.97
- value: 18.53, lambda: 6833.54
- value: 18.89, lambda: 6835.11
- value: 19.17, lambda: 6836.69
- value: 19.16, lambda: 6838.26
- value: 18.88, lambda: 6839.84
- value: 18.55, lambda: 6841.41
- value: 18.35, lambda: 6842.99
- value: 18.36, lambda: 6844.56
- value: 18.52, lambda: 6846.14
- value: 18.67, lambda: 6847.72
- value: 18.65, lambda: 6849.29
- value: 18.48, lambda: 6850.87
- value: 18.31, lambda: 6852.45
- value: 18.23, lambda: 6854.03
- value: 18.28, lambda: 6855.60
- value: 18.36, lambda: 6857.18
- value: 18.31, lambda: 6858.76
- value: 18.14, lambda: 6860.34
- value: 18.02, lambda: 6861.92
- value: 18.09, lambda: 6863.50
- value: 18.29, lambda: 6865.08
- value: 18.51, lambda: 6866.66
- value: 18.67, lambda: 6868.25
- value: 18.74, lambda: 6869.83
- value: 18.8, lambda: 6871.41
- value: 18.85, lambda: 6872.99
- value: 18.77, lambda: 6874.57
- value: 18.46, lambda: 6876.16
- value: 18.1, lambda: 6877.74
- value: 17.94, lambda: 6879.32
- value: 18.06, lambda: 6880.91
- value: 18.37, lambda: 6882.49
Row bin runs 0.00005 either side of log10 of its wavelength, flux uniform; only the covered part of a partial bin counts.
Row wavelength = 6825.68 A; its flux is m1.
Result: 18.71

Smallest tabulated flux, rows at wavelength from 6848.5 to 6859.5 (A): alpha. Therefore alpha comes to 18.23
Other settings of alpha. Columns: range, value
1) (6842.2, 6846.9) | 18.35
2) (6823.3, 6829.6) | 18.7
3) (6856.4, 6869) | 18.02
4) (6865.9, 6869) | 18.51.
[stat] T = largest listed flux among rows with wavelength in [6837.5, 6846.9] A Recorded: 19.16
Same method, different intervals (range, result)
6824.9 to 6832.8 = 18.75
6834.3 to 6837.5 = 19.17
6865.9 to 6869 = 18.67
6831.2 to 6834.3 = 18.53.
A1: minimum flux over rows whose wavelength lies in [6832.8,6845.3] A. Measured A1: 18.35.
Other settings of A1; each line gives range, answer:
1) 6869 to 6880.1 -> 17.94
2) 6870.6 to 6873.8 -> 18.8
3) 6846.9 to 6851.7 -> 18.48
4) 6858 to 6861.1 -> 18.14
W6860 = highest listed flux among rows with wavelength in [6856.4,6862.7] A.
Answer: 18.36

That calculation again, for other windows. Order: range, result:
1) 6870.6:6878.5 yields 18.85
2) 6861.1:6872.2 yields 18.8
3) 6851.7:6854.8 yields 18.31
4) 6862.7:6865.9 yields 18.29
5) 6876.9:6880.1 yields 18.1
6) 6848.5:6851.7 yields 18.65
